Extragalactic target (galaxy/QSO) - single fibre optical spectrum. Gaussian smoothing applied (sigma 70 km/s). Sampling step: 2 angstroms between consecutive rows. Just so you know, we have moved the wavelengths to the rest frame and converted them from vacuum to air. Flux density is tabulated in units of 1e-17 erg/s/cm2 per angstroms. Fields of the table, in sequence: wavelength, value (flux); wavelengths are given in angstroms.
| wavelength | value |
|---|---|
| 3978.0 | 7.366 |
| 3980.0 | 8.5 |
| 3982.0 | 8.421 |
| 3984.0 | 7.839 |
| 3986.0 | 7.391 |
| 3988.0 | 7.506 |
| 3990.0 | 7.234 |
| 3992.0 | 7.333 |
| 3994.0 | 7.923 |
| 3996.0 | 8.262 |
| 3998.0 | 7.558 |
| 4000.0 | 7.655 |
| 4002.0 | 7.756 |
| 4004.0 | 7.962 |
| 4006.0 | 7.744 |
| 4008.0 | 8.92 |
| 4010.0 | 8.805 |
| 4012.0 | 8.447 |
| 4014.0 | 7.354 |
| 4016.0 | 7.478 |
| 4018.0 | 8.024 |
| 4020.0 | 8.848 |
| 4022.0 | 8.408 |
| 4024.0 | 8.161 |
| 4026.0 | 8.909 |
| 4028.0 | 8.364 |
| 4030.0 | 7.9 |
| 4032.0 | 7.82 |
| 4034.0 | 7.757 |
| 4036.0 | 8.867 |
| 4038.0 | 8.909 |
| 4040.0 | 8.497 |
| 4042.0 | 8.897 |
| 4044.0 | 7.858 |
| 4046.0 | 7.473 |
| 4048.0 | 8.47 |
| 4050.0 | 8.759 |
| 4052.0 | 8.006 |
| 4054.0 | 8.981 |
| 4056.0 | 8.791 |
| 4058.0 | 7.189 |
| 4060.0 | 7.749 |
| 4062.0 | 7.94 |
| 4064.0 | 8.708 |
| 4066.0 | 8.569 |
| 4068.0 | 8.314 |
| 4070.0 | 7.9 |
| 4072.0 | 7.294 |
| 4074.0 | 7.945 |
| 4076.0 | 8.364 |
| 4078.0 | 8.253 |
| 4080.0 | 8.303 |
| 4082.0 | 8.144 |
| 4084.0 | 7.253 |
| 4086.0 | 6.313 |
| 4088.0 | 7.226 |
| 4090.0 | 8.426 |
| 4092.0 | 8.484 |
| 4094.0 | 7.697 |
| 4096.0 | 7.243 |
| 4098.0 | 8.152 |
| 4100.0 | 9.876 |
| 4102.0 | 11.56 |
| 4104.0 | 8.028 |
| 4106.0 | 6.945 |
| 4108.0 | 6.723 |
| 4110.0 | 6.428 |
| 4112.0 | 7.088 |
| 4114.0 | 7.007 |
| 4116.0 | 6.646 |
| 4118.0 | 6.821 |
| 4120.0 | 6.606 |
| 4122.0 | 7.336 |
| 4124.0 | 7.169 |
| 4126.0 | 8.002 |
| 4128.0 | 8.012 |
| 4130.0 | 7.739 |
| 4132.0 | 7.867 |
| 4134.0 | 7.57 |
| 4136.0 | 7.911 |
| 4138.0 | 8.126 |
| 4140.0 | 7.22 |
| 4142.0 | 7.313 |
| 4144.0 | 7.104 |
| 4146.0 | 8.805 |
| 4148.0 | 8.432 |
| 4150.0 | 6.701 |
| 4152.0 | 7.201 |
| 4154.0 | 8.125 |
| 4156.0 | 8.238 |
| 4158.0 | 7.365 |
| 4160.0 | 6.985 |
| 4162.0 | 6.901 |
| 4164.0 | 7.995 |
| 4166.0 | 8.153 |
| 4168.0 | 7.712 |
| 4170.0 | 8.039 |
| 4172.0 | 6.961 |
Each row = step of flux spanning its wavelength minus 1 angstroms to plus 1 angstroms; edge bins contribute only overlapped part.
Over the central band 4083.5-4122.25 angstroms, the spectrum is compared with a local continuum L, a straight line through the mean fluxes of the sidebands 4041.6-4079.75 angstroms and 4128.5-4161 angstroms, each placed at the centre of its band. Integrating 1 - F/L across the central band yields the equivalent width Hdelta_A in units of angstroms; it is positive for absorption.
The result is 1.6 angstroms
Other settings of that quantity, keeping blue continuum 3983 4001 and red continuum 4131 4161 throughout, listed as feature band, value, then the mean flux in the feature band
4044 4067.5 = -1.8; 8.22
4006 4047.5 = -3.4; 8.27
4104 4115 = 1.0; 6.95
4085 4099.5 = -0.1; 7.73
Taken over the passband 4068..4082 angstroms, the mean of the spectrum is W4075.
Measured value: 8.04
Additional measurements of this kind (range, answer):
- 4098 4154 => 7.66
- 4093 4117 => 7.78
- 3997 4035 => 8.1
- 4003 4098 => 8.12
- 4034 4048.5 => 8.38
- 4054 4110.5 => 8.02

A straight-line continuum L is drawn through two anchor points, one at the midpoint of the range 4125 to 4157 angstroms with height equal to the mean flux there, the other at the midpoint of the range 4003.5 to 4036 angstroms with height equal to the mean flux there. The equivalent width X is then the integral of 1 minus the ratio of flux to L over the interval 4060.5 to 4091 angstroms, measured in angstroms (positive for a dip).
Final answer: 0.3 angstroms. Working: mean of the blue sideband 8.21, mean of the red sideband 7.77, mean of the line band 7.93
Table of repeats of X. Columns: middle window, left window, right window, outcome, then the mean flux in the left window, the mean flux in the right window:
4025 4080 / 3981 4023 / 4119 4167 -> -2.89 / 7.95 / 7.62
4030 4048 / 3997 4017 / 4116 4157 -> -0.86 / 7.97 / 7.59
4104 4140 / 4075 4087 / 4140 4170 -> 1.81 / 7.77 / 7.64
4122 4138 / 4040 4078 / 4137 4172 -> 0.08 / 8.19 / 7.65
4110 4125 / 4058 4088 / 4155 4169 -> 1.61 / 7.88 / 7.62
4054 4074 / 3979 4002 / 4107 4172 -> -1.21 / 7.78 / 7.47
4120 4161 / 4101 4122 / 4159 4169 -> -0.88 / 7.38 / 7.55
